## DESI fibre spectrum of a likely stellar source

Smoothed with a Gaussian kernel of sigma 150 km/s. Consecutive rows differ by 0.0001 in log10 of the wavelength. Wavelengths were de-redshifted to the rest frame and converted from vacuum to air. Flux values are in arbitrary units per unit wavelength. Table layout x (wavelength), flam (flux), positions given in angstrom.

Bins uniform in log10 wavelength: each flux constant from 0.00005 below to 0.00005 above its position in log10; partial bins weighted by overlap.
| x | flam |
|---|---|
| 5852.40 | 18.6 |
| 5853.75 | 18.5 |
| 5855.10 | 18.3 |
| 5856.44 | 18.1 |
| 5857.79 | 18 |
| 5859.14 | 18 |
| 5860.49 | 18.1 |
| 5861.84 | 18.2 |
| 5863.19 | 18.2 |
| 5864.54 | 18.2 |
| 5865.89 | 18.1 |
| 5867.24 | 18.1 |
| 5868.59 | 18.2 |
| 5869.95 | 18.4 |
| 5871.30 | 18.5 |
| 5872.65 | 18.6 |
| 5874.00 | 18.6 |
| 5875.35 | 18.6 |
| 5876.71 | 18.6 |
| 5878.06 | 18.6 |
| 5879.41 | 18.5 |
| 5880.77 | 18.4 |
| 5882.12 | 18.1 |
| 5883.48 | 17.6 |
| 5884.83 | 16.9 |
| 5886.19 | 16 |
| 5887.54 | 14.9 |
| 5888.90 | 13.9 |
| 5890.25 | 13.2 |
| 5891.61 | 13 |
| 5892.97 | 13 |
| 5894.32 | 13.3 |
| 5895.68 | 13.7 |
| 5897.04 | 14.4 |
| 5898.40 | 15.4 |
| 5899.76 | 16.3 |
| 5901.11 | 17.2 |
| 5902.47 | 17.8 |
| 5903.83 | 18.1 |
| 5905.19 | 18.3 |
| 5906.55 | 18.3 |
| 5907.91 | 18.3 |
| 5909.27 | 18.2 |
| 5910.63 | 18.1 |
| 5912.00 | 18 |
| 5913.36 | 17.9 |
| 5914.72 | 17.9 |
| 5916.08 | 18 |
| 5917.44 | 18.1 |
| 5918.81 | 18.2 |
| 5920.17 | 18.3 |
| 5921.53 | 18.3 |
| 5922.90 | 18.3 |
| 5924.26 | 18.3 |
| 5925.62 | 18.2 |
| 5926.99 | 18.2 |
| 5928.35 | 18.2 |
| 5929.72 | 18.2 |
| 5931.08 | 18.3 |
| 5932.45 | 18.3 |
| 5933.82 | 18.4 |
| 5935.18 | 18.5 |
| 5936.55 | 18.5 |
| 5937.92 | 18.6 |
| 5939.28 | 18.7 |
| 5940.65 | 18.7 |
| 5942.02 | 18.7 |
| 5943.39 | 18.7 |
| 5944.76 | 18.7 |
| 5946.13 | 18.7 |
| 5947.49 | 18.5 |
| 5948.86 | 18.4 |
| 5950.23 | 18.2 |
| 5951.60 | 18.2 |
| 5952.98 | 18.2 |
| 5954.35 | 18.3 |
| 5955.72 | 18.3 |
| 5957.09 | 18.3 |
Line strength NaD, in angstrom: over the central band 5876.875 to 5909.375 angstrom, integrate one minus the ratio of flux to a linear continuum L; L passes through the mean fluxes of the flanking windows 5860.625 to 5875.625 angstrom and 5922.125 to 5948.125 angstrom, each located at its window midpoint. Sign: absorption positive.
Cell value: 3.7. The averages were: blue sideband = 18.3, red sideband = 18.5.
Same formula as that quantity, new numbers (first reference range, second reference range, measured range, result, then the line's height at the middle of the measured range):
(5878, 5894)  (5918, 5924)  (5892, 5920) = 0.6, 17.2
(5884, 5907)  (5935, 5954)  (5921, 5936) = -0.7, 17.5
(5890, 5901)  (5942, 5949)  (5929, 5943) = -0.5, 17.8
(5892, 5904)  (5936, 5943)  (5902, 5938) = -2.5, 17.1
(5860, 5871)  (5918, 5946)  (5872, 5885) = 0.0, 18.2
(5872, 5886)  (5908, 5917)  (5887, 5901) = 3.0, 18.1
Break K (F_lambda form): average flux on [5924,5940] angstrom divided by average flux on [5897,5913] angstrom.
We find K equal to 1.05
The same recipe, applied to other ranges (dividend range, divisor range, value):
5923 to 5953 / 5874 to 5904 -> 1.14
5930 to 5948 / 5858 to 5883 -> 1.01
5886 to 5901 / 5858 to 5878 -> 0.78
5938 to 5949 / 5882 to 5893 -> 1.23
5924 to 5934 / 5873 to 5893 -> 1.09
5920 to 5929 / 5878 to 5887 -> 1.04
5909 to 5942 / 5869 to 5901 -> 1.11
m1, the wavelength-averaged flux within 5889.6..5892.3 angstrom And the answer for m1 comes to 13.1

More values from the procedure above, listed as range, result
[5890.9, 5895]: 13.1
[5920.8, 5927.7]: 18.3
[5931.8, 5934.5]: 18.3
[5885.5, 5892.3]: 14.2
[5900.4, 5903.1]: 17.5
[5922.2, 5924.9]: 18.3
